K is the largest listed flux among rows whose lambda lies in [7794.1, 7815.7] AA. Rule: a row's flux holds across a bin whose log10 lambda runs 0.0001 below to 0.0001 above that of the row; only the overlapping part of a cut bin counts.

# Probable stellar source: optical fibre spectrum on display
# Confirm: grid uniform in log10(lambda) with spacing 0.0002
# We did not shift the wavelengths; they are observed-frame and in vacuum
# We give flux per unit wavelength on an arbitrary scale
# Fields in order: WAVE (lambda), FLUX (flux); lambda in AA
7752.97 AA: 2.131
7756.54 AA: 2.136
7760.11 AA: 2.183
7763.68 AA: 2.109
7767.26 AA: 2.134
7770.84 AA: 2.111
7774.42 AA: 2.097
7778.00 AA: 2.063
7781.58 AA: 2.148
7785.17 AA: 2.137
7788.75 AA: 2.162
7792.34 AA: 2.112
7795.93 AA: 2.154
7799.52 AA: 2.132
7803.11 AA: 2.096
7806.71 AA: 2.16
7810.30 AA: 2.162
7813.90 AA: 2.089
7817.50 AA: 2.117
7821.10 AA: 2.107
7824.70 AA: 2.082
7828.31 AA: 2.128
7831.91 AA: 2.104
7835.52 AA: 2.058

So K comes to 2.162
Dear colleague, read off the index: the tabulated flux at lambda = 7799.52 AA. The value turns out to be 2.132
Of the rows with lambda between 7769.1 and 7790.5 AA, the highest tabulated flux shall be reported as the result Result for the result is 2.162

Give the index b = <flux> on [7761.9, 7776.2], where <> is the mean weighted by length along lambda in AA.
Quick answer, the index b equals 2.11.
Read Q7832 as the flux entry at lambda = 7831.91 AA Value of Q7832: 2.104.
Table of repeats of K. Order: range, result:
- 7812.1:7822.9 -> 2.117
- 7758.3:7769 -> 2.183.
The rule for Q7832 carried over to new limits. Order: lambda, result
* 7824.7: 2.082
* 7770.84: 2.111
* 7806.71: 2.16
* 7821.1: 2.107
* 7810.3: 2.162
